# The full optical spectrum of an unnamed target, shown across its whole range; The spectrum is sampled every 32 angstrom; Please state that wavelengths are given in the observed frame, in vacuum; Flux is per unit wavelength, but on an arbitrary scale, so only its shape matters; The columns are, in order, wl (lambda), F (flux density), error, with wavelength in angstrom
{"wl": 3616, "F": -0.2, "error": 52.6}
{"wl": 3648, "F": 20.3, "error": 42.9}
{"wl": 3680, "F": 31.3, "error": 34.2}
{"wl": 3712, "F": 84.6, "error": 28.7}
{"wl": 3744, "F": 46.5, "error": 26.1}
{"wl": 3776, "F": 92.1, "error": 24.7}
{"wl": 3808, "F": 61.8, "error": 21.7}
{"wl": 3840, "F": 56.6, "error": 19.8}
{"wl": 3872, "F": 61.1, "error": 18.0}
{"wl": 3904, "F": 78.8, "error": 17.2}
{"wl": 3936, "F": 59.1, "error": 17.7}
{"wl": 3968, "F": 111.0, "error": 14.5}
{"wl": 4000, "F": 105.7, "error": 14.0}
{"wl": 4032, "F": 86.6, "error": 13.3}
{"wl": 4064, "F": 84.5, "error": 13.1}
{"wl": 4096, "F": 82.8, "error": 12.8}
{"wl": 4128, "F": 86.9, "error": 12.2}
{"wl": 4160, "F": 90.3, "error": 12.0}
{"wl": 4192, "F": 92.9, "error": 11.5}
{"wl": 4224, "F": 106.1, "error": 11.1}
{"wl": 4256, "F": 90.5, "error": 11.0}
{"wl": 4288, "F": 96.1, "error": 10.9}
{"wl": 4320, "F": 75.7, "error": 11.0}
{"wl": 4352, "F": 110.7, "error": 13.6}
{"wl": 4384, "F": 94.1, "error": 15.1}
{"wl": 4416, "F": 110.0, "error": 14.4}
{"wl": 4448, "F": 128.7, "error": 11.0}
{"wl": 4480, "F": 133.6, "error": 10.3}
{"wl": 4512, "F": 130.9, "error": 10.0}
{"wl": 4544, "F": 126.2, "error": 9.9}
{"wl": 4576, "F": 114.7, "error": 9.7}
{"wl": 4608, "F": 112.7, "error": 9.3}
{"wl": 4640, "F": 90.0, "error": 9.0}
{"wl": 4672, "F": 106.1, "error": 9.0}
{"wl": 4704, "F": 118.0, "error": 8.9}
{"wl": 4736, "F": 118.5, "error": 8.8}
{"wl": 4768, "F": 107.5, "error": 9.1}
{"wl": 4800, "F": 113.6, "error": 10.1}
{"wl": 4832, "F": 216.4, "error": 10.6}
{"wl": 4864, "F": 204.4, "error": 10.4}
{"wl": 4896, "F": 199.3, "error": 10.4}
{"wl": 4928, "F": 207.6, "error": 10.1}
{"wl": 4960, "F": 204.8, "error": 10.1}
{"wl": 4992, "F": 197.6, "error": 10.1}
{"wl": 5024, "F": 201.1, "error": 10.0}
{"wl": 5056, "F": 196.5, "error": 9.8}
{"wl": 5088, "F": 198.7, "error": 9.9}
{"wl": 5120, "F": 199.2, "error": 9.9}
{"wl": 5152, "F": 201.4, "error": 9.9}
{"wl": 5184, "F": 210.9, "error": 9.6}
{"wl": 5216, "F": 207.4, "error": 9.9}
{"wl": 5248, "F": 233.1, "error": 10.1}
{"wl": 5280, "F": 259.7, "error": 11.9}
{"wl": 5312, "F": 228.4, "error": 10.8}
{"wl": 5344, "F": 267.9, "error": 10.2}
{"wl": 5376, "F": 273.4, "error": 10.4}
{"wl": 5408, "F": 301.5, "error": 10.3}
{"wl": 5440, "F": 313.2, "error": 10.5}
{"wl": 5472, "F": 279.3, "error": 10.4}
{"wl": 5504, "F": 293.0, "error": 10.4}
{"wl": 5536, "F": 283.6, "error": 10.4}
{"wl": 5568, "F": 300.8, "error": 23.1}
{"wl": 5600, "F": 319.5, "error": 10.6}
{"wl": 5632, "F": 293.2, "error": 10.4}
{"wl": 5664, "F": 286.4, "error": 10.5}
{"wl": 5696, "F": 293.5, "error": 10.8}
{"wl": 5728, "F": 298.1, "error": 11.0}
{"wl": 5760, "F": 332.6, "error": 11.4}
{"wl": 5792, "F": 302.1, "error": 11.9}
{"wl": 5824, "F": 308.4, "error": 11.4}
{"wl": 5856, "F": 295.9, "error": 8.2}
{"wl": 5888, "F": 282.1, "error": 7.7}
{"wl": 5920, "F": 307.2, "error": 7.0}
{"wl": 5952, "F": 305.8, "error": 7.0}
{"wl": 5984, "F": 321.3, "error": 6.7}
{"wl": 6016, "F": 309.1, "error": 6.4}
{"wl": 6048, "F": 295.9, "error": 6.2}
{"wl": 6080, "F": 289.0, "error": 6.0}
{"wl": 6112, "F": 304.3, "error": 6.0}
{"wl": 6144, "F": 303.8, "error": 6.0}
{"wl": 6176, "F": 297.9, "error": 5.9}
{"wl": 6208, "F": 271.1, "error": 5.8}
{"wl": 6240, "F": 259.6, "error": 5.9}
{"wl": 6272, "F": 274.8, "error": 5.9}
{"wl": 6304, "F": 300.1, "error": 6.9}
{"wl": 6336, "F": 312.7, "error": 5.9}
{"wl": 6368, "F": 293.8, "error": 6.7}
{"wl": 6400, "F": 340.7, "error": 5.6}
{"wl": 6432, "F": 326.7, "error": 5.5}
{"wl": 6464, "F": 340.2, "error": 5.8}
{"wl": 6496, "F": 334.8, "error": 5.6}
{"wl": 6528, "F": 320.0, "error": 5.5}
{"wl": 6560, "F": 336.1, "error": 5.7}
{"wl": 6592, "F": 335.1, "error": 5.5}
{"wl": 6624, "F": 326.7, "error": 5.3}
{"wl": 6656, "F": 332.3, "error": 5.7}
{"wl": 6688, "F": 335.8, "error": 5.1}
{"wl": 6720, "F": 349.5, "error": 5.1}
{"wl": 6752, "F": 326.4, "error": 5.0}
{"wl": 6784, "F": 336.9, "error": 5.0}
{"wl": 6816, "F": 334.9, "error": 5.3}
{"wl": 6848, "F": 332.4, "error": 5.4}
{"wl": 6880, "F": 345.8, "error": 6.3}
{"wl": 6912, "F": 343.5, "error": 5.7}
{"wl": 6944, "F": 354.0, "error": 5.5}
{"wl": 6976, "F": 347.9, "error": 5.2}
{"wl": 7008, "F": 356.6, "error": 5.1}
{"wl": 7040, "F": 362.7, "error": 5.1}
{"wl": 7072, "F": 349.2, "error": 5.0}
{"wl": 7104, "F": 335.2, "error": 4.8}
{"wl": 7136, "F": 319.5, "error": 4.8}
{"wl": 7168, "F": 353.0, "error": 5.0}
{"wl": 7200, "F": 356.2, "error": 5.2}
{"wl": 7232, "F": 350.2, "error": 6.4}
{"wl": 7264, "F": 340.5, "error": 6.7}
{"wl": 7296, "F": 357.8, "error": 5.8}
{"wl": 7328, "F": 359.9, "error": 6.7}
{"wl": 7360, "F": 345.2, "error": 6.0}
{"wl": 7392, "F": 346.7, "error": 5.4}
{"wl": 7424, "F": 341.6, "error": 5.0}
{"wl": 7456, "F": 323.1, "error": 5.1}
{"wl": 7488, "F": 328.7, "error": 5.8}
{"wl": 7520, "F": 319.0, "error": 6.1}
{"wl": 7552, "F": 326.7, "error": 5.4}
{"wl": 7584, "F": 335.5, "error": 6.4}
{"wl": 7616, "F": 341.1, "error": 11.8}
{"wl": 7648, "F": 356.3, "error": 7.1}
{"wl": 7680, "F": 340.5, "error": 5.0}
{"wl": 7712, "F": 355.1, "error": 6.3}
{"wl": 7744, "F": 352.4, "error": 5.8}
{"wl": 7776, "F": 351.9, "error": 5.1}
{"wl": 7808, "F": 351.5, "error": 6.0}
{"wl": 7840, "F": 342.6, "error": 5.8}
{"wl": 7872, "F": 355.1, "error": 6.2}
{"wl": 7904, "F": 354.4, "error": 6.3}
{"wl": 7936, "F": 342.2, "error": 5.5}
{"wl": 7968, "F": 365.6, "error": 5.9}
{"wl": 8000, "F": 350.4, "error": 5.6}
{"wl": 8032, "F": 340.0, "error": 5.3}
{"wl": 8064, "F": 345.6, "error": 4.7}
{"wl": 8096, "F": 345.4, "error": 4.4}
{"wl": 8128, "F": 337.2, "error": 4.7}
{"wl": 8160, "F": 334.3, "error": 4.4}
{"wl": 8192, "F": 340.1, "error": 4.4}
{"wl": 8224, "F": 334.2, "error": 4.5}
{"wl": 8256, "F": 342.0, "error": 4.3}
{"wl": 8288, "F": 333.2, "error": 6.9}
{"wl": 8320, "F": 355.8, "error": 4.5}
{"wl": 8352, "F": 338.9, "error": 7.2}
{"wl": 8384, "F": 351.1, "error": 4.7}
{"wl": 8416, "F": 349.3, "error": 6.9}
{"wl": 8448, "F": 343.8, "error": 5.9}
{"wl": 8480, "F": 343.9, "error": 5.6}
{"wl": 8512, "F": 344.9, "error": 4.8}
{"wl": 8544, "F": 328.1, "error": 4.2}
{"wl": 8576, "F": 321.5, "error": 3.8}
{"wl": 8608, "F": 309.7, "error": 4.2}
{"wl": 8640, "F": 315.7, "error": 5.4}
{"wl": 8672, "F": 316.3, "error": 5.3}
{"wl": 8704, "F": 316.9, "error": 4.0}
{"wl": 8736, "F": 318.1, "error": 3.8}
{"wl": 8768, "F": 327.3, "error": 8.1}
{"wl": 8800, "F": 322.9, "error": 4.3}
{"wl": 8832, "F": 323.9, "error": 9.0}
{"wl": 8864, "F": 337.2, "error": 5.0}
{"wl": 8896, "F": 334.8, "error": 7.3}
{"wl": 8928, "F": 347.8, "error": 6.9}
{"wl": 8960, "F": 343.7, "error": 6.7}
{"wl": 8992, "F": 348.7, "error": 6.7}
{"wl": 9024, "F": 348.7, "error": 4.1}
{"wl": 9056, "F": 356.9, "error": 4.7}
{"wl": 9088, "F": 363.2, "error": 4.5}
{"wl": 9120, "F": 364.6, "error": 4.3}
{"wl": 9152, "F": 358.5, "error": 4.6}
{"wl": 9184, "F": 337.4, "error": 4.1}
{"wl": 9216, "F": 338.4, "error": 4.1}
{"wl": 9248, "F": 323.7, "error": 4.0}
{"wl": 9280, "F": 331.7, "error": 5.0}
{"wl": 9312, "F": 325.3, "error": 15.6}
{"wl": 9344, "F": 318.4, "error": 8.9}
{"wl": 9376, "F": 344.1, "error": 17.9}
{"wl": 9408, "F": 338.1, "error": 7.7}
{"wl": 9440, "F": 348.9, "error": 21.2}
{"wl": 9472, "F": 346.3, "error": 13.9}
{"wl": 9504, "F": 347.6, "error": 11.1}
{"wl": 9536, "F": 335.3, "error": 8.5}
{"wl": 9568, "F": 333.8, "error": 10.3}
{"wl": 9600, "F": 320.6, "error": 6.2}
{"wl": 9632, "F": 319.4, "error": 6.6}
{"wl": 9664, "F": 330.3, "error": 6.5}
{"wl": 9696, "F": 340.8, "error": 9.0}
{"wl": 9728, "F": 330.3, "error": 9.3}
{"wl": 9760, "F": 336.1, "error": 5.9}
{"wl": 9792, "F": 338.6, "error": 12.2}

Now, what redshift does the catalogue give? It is 0.208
